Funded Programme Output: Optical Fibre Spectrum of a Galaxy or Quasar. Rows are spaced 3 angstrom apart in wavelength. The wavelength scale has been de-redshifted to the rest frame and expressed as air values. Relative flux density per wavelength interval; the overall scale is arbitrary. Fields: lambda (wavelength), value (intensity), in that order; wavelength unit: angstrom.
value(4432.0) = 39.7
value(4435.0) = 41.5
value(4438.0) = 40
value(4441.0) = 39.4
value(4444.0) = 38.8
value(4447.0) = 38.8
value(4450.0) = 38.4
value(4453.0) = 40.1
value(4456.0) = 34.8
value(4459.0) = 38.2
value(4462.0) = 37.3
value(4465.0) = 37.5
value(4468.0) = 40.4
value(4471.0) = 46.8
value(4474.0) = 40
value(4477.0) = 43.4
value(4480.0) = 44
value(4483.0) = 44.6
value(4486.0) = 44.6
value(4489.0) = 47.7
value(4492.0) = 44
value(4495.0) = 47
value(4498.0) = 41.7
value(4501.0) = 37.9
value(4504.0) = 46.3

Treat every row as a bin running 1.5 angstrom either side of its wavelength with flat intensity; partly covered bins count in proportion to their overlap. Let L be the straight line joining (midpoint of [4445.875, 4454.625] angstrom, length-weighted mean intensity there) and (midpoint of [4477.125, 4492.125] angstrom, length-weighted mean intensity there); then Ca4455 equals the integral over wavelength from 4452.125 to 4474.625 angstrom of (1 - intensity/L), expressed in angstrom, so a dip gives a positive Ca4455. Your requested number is 1.1 angstrom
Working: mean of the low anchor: 39.1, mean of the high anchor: 44.9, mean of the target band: 39.3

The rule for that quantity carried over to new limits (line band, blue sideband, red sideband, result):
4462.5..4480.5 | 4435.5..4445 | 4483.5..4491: 0.87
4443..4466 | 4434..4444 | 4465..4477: 1.65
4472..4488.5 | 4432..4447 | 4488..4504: -0.39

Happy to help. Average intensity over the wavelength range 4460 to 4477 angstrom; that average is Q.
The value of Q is 40.6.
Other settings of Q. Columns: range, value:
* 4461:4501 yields 42.9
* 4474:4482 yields 43.1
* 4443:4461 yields 38.1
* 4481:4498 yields 45.2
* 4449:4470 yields 38.3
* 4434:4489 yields 40.7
